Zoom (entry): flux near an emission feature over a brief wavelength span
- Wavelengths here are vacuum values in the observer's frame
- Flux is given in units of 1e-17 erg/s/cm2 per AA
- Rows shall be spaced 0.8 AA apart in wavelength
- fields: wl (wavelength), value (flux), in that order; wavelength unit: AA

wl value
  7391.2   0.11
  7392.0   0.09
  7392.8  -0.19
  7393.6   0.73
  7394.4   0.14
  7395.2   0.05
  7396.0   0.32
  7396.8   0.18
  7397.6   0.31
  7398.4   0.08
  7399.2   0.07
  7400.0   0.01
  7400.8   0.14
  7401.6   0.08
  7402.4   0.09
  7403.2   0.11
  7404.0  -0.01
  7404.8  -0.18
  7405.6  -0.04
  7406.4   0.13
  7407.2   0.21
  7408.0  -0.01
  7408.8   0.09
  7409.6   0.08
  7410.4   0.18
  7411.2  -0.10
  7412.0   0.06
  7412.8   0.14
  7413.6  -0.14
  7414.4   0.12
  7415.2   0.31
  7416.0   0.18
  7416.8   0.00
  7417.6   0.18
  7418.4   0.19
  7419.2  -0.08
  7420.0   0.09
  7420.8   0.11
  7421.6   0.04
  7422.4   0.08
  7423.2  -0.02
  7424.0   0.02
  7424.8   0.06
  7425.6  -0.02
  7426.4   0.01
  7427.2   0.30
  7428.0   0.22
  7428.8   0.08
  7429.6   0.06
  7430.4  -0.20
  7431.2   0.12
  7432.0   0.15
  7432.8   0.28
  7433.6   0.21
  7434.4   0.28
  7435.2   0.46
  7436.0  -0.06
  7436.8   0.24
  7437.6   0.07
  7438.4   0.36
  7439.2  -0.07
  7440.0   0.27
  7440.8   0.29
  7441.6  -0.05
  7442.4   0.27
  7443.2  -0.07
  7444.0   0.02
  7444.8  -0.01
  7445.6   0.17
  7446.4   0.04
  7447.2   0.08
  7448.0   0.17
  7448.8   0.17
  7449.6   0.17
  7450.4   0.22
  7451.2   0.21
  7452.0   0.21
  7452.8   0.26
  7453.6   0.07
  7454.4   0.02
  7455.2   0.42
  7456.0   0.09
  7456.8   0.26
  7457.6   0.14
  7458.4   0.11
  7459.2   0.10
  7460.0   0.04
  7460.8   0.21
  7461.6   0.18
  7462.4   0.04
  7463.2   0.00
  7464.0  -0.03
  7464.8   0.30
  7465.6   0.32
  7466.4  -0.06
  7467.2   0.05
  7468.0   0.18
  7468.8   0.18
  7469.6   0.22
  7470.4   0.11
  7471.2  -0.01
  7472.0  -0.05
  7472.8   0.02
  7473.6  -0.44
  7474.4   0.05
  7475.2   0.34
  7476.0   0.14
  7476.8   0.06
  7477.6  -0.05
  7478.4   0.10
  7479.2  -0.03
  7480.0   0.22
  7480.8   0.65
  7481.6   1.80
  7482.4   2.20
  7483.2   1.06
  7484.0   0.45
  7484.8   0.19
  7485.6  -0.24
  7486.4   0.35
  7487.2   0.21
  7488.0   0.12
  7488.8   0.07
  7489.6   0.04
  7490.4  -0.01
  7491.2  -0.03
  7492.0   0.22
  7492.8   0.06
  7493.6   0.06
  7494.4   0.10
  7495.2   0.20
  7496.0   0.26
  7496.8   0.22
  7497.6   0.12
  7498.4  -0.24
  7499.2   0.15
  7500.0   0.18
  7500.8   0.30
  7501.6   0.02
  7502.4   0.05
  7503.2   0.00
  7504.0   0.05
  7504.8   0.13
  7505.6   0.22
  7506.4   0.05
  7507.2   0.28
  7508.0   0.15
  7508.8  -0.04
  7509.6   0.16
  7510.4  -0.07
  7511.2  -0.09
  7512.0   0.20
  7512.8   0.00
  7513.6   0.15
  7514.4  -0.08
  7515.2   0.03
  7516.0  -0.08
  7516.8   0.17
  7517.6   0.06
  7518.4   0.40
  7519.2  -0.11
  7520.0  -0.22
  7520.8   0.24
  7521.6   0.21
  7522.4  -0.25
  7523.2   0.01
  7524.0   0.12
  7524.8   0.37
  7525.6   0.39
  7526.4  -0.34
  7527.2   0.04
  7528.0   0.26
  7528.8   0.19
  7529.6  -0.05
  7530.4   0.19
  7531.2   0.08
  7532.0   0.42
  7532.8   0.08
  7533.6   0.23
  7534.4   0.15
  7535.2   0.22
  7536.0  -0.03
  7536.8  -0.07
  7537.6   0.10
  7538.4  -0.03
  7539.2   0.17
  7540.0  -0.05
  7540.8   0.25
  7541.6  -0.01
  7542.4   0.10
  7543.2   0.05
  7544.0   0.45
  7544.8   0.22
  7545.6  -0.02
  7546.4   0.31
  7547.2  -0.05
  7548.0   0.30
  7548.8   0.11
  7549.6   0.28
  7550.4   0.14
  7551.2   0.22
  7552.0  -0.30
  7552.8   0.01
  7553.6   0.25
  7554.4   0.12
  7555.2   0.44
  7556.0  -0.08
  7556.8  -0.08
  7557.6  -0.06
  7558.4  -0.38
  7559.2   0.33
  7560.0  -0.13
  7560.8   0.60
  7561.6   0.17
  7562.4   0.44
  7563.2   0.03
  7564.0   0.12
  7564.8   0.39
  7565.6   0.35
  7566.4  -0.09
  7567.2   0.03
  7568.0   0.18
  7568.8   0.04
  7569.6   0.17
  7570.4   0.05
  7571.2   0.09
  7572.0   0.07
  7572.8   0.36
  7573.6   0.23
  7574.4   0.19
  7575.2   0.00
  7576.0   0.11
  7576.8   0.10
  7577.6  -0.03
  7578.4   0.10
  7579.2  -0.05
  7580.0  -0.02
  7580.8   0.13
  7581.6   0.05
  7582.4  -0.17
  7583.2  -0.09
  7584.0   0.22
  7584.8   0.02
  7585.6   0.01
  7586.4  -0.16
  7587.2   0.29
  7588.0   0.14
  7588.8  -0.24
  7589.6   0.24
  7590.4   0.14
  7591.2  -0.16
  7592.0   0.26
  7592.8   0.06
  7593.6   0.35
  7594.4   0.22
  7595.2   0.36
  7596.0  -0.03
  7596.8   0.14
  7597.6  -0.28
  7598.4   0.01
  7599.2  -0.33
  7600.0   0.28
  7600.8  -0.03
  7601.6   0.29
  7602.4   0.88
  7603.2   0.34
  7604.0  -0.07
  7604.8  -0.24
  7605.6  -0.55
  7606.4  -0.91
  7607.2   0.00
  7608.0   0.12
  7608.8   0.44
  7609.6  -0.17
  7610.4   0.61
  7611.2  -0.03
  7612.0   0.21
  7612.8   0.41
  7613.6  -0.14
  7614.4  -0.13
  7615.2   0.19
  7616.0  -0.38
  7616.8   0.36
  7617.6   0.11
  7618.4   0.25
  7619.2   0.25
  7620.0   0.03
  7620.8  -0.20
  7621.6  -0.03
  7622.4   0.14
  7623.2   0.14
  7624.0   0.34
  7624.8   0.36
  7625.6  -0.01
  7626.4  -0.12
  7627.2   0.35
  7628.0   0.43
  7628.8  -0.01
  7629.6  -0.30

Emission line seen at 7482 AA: H-alpha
